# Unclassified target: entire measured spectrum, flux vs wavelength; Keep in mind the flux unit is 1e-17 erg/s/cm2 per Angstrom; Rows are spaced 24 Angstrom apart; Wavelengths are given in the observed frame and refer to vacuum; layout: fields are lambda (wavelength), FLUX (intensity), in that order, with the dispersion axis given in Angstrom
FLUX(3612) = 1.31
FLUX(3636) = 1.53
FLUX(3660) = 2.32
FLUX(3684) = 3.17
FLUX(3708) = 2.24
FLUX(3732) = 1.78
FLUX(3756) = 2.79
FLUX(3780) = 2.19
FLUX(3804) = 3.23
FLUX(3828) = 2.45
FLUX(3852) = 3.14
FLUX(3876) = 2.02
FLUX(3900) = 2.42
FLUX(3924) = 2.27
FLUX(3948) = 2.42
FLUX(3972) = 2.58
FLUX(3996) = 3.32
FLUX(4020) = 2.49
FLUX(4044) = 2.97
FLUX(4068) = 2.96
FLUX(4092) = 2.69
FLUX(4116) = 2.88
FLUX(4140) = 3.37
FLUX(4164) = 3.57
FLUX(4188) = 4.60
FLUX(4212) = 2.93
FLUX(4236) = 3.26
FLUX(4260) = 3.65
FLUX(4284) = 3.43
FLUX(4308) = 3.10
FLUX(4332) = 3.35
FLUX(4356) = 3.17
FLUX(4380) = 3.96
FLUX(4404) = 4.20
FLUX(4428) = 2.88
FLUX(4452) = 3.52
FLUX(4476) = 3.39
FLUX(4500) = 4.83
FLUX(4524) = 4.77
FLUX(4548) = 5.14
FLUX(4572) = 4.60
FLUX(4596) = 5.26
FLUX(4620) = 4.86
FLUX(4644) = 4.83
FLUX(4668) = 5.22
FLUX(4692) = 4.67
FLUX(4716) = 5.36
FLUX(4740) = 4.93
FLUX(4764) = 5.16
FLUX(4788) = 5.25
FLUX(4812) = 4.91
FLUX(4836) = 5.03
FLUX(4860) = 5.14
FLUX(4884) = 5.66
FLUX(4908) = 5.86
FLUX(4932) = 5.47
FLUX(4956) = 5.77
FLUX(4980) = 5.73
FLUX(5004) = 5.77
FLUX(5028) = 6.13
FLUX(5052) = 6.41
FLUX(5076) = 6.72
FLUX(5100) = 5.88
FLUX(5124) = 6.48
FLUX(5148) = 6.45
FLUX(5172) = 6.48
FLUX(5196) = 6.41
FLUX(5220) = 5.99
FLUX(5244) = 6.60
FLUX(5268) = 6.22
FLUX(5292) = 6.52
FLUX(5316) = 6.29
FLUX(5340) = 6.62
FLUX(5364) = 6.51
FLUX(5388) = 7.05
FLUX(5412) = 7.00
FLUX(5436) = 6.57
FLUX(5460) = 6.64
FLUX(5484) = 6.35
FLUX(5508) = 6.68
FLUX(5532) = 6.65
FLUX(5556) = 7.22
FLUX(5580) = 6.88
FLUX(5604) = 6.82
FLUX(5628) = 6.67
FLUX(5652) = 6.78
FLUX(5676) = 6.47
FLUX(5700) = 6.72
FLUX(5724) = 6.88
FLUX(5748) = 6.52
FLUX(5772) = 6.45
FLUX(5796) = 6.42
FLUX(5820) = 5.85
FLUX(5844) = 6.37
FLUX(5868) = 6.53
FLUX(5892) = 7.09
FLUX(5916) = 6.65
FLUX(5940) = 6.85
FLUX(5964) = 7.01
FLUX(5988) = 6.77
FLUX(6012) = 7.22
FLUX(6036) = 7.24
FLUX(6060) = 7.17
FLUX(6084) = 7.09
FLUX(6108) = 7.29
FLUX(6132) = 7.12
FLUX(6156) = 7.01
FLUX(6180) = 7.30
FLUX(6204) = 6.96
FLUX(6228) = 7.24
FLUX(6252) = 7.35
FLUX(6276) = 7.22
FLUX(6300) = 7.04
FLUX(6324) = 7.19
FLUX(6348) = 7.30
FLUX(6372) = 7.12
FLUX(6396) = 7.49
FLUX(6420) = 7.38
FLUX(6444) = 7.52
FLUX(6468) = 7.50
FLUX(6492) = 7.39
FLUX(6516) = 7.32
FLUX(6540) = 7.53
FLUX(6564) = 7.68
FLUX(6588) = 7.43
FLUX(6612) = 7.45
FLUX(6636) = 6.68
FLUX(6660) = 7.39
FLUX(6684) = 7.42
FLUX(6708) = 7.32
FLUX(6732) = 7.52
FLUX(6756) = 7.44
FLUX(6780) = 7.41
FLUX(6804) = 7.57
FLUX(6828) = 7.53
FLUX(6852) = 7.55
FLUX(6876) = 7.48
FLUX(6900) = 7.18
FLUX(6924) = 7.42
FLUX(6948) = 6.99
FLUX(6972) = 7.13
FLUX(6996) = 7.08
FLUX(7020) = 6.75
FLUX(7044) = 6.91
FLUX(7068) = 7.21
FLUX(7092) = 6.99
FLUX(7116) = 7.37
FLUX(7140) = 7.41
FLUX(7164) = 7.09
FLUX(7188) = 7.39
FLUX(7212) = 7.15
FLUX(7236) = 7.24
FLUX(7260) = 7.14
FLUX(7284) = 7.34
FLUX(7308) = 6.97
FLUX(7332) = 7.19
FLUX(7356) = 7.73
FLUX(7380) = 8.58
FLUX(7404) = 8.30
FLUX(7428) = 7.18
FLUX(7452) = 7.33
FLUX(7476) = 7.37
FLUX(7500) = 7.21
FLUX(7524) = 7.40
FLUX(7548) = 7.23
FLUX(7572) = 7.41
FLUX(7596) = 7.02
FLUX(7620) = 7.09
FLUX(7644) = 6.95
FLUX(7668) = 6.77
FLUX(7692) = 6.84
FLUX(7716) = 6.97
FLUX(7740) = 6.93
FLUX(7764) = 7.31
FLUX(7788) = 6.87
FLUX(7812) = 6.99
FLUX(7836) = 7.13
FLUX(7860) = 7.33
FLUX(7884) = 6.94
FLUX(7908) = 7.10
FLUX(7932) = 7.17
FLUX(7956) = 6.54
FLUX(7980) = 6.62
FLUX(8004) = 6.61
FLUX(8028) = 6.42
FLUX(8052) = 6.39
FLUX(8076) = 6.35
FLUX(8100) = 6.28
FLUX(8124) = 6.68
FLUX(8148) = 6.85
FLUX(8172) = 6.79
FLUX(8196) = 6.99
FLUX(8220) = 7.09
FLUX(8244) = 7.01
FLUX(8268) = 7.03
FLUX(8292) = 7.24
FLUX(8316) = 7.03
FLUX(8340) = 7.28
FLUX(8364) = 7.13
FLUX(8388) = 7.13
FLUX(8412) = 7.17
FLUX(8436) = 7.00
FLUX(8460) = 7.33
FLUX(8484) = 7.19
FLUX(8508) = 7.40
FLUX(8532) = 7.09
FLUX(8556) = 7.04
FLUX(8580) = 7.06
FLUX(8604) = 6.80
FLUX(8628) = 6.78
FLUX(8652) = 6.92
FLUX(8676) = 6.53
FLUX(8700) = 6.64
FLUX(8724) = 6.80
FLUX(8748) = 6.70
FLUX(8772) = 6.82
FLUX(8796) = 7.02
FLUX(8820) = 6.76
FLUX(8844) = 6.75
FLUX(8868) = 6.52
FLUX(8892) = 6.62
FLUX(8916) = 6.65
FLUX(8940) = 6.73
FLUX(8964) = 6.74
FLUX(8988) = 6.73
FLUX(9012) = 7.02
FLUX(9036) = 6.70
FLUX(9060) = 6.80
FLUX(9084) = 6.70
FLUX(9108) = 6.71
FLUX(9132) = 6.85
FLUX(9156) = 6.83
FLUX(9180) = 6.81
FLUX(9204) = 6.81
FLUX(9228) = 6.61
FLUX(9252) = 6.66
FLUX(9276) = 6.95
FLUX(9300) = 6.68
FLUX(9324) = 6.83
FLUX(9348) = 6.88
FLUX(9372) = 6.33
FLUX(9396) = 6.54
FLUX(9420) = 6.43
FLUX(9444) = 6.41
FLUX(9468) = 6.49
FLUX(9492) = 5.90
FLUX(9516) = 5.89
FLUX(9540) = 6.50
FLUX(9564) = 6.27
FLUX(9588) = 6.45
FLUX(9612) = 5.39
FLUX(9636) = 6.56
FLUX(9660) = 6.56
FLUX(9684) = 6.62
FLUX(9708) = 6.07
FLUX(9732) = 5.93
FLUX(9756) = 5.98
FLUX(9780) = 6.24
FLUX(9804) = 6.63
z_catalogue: 0.12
